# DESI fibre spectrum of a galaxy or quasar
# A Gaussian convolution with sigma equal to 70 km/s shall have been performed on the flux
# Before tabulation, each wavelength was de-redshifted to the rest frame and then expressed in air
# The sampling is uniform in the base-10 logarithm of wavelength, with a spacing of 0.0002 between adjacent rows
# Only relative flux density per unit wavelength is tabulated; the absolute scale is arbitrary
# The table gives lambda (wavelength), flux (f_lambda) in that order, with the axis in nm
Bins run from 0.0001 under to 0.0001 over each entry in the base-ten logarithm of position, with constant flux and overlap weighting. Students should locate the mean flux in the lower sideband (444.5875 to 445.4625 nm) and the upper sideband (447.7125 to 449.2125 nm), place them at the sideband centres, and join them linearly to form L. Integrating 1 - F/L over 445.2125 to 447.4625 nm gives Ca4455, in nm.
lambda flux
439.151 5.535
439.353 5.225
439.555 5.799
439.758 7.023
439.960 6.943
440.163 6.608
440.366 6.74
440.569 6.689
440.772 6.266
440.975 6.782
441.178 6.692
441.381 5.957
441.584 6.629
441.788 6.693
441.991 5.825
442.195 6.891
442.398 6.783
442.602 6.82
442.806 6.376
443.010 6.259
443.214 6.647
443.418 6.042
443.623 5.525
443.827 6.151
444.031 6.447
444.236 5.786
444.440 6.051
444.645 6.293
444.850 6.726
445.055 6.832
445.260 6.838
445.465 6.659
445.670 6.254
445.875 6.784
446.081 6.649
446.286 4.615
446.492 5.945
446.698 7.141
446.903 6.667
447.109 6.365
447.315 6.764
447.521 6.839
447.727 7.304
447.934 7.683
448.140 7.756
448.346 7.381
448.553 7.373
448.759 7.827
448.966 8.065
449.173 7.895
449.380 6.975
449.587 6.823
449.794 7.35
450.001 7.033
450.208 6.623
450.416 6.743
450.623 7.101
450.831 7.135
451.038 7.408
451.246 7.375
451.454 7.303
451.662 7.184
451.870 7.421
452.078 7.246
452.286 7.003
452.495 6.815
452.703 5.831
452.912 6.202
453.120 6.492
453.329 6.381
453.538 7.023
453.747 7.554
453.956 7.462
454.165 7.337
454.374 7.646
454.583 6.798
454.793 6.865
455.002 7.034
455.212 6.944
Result 0.203 nm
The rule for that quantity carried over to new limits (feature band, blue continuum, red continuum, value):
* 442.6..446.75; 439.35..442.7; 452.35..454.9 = 0.20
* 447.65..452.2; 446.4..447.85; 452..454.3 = -0.35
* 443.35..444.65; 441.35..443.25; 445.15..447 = 0.09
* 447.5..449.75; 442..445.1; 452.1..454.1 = -0.30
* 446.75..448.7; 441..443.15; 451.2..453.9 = -0.12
